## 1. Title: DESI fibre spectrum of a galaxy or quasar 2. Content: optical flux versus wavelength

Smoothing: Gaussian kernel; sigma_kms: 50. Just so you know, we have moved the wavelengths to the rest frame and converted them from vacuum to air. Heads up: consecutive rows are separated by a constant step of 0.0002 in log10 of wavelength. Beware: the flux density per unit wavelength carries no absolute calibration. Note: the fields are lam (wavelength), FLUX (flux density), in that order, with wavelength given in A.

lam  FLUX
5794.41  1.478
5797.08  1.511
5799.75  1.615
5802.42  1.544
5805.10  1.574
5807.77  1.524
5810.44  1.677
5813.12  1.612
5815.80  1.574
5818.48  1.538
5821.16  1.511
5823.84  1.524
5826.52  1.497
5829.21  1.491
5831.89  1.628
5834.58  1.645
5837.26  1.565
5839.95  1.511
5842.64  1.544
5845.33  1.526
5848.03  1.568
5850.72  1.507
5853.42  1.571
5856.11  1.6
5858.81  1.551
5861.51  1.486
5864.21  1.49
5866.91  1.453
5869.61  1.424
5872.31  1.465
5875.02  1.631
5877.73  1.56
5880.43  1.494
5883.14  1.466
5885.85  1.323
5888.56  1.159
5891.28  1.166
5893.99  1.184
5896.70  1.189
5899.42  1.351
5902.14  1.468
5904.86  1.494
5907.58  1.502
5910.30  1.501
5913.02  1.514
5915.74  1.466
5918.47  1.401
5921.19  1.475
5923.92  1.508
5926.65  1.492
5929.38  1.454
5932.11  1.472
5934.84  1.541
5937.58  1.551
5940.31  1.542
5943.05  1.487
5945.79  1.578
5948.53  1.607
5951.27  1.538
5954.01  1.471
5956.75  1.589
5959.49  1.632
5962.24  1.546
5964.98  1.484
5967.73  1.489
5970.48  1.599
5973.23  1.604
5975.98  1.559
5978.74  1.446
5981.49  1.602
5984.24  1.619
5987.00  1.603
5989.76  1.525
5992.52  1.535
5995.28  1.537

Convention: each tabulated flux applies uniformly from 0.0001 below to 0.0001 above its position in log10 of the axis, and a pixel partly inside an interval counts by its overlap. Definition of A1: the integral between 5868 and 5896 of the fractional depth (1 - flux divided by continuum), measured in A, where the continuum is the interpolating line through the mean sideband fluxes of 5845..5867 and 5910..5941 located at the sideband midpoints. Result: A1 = 2.48 A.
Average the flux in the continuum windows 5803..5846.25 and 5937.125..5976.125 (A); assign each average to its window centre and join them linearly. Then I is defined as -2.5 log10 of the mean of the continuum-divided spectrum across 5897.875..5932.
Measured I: 0.06 mag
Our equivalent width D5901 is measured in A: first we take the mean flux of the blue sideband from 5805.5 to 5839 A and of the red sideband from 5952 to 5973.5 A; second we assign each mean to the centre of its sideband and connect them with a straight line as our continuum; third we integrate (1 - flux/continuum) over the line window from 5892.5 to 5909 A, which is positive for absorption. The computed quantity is 2.0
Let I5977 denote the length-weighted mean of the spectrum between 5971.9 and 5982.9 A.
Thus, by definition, 1.55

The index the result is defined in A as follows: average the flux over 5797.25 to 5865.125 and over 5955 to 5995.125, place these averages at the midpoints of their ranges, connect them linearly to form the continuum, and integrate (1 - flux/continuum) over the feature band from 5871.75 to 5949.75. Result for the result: 5.4 A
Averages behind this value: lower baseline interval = 1.55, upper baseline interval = 1.56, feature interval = 1.45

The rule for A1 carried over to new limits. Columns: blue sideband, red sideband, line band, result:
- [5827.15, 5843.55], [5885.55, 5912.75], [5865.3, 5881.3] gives -0.83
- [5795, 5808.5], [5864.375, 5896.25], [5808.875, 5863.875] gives -2.79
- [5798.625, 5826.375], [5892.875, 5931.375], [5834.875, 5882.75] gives -0.78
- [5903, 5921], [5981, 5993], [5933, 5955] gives -0.26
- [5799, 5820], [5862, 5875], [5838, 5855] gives -0.27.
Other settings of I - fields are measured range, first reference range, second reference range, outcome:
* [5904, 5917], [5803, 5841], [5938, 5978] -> 0.04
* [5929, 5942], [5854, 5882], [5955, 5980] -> 0.02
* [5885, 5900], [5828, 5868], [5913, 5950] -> 0.24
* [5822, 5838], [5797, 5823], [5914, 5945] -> 0.00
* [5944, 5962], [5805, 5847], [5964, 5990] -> -0.01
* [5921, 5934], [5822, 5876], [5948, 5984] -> 0.05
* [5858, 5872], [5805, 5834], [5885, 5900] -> -0.10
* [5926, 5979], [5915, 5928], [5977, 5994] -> -0.02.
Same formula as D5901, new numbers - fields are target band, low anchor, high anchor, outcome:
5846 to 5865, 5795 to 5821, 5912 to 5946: 0.0 A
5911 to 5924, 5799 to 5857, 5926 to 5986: 0.6 A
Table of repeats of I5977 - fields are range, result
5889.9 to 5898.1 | 1.18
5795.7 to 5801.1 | 1.56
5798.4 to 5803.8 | 1.58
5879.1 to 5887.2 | 1.43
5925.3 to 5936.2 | 1.49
